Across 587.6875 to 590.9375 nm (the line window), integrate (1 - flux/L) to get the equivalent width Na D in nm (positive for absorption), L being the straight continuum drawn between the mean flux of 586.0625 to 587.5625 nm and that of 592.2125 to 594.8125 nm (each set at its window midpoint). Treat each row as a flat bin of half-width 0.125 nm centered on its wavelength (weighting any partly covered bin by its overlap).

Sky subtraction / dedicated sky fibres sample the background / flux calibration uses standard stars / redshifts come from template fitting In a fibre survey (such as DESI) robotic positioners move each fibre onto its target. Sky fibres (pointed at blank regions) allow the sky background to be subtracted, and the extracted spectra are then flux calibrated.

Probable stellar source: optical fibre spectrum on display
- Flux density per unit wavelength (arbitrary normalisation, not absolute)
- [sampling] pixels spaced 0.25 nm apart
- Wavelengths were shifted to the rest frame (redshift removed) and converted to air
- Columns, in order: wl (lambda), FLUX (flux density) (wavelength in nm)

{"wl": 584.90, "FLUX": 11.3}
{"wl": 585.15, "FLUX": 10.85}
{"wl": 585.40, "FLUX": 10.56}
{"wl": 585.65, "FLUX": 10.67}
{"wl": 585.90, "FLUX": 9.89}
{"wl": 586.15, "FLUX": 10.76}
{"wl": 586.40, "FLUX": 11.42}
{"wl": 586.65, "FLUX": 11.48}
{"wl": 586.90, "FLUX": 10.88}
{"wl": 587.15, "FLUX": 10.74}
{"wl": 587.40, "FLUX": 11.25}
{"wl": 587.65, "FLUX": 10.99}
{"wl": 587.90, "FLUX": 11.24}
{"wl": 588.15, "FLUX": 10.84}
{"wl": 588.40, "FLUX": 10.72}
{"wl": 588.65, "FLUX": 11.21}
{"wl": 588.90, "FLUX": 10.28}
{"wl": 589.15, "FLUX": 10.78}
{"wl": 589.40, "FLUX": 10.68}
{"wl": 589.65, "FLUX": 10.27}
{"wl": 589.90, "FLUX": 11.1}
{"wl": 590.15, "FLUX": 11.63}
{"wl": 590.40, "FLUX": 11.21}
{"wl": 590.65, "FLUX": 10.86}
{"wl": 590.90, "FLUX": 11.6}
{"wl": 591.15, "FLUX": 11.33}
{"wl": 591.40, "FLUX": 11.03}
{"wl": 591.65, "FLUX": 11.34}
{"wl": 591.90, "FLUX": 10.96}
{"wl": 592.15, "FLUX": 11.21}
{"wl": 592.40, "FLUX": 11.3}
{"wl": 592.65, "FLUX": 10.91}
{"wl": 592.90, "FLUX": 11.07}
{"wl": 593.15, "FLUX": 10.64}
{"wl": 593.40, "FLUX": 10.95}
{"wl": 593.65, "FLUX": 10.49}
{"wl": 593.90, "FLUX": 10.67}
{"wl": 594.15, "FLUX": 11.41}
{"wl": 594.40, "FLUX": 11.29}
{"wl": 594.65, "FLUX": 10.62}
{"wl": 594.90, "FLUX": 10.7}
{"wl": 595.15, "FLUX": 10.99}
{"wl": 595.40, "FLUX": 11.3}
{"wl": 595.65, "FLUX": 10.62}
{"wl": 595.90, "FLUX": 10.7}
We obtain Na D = 0.03 nm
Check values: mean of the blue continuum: 11.1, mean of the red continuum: 10.9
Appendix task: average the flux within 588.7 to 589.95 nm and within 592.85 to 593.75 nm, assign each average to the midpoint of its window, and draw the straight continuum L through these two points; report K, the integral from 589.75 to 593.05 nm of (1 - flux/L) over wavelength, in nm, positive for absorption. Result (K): -0.15 nm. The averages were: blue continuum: 10.6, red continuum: 10.8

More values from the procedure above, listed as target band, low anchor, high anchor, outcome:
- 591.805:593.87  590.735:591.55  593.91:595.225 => 0.04 nm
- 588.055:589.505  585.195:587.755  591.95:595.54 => 0.02 nm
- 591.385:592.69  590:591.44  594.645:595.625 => 0.00 nm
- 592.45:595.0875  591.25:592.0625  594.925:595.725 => 0.03 nm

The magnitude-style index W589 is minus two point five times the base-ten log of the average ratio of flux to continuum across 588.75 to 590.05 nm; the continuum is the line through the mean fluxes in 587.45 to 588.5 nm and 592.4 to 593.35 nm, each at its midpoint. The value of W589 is 0.03 mag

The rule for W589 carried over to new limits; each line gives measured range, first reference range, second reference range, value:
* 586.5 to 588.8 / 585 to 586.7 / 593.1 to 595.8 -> -0.02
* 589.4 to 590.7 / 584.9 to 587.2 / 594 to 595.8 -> -0.01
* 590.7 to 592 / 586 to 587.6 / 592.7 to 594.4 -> -0.03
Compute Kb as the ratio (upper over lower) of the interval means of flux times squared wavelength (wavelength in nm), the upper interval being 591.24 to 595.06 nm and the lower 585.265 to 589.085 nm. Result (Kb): 1.0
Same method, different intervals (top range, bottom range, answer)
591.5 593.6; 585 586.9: 1.04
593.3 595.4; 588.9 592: 1.00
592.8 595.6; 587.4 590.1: 1.02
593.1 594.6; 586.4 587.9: 1.00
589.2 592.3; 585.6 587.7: 1.03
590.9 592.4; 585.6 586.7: 1.06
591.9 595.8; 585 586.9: 1.04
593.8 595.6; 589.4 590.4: 1.02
